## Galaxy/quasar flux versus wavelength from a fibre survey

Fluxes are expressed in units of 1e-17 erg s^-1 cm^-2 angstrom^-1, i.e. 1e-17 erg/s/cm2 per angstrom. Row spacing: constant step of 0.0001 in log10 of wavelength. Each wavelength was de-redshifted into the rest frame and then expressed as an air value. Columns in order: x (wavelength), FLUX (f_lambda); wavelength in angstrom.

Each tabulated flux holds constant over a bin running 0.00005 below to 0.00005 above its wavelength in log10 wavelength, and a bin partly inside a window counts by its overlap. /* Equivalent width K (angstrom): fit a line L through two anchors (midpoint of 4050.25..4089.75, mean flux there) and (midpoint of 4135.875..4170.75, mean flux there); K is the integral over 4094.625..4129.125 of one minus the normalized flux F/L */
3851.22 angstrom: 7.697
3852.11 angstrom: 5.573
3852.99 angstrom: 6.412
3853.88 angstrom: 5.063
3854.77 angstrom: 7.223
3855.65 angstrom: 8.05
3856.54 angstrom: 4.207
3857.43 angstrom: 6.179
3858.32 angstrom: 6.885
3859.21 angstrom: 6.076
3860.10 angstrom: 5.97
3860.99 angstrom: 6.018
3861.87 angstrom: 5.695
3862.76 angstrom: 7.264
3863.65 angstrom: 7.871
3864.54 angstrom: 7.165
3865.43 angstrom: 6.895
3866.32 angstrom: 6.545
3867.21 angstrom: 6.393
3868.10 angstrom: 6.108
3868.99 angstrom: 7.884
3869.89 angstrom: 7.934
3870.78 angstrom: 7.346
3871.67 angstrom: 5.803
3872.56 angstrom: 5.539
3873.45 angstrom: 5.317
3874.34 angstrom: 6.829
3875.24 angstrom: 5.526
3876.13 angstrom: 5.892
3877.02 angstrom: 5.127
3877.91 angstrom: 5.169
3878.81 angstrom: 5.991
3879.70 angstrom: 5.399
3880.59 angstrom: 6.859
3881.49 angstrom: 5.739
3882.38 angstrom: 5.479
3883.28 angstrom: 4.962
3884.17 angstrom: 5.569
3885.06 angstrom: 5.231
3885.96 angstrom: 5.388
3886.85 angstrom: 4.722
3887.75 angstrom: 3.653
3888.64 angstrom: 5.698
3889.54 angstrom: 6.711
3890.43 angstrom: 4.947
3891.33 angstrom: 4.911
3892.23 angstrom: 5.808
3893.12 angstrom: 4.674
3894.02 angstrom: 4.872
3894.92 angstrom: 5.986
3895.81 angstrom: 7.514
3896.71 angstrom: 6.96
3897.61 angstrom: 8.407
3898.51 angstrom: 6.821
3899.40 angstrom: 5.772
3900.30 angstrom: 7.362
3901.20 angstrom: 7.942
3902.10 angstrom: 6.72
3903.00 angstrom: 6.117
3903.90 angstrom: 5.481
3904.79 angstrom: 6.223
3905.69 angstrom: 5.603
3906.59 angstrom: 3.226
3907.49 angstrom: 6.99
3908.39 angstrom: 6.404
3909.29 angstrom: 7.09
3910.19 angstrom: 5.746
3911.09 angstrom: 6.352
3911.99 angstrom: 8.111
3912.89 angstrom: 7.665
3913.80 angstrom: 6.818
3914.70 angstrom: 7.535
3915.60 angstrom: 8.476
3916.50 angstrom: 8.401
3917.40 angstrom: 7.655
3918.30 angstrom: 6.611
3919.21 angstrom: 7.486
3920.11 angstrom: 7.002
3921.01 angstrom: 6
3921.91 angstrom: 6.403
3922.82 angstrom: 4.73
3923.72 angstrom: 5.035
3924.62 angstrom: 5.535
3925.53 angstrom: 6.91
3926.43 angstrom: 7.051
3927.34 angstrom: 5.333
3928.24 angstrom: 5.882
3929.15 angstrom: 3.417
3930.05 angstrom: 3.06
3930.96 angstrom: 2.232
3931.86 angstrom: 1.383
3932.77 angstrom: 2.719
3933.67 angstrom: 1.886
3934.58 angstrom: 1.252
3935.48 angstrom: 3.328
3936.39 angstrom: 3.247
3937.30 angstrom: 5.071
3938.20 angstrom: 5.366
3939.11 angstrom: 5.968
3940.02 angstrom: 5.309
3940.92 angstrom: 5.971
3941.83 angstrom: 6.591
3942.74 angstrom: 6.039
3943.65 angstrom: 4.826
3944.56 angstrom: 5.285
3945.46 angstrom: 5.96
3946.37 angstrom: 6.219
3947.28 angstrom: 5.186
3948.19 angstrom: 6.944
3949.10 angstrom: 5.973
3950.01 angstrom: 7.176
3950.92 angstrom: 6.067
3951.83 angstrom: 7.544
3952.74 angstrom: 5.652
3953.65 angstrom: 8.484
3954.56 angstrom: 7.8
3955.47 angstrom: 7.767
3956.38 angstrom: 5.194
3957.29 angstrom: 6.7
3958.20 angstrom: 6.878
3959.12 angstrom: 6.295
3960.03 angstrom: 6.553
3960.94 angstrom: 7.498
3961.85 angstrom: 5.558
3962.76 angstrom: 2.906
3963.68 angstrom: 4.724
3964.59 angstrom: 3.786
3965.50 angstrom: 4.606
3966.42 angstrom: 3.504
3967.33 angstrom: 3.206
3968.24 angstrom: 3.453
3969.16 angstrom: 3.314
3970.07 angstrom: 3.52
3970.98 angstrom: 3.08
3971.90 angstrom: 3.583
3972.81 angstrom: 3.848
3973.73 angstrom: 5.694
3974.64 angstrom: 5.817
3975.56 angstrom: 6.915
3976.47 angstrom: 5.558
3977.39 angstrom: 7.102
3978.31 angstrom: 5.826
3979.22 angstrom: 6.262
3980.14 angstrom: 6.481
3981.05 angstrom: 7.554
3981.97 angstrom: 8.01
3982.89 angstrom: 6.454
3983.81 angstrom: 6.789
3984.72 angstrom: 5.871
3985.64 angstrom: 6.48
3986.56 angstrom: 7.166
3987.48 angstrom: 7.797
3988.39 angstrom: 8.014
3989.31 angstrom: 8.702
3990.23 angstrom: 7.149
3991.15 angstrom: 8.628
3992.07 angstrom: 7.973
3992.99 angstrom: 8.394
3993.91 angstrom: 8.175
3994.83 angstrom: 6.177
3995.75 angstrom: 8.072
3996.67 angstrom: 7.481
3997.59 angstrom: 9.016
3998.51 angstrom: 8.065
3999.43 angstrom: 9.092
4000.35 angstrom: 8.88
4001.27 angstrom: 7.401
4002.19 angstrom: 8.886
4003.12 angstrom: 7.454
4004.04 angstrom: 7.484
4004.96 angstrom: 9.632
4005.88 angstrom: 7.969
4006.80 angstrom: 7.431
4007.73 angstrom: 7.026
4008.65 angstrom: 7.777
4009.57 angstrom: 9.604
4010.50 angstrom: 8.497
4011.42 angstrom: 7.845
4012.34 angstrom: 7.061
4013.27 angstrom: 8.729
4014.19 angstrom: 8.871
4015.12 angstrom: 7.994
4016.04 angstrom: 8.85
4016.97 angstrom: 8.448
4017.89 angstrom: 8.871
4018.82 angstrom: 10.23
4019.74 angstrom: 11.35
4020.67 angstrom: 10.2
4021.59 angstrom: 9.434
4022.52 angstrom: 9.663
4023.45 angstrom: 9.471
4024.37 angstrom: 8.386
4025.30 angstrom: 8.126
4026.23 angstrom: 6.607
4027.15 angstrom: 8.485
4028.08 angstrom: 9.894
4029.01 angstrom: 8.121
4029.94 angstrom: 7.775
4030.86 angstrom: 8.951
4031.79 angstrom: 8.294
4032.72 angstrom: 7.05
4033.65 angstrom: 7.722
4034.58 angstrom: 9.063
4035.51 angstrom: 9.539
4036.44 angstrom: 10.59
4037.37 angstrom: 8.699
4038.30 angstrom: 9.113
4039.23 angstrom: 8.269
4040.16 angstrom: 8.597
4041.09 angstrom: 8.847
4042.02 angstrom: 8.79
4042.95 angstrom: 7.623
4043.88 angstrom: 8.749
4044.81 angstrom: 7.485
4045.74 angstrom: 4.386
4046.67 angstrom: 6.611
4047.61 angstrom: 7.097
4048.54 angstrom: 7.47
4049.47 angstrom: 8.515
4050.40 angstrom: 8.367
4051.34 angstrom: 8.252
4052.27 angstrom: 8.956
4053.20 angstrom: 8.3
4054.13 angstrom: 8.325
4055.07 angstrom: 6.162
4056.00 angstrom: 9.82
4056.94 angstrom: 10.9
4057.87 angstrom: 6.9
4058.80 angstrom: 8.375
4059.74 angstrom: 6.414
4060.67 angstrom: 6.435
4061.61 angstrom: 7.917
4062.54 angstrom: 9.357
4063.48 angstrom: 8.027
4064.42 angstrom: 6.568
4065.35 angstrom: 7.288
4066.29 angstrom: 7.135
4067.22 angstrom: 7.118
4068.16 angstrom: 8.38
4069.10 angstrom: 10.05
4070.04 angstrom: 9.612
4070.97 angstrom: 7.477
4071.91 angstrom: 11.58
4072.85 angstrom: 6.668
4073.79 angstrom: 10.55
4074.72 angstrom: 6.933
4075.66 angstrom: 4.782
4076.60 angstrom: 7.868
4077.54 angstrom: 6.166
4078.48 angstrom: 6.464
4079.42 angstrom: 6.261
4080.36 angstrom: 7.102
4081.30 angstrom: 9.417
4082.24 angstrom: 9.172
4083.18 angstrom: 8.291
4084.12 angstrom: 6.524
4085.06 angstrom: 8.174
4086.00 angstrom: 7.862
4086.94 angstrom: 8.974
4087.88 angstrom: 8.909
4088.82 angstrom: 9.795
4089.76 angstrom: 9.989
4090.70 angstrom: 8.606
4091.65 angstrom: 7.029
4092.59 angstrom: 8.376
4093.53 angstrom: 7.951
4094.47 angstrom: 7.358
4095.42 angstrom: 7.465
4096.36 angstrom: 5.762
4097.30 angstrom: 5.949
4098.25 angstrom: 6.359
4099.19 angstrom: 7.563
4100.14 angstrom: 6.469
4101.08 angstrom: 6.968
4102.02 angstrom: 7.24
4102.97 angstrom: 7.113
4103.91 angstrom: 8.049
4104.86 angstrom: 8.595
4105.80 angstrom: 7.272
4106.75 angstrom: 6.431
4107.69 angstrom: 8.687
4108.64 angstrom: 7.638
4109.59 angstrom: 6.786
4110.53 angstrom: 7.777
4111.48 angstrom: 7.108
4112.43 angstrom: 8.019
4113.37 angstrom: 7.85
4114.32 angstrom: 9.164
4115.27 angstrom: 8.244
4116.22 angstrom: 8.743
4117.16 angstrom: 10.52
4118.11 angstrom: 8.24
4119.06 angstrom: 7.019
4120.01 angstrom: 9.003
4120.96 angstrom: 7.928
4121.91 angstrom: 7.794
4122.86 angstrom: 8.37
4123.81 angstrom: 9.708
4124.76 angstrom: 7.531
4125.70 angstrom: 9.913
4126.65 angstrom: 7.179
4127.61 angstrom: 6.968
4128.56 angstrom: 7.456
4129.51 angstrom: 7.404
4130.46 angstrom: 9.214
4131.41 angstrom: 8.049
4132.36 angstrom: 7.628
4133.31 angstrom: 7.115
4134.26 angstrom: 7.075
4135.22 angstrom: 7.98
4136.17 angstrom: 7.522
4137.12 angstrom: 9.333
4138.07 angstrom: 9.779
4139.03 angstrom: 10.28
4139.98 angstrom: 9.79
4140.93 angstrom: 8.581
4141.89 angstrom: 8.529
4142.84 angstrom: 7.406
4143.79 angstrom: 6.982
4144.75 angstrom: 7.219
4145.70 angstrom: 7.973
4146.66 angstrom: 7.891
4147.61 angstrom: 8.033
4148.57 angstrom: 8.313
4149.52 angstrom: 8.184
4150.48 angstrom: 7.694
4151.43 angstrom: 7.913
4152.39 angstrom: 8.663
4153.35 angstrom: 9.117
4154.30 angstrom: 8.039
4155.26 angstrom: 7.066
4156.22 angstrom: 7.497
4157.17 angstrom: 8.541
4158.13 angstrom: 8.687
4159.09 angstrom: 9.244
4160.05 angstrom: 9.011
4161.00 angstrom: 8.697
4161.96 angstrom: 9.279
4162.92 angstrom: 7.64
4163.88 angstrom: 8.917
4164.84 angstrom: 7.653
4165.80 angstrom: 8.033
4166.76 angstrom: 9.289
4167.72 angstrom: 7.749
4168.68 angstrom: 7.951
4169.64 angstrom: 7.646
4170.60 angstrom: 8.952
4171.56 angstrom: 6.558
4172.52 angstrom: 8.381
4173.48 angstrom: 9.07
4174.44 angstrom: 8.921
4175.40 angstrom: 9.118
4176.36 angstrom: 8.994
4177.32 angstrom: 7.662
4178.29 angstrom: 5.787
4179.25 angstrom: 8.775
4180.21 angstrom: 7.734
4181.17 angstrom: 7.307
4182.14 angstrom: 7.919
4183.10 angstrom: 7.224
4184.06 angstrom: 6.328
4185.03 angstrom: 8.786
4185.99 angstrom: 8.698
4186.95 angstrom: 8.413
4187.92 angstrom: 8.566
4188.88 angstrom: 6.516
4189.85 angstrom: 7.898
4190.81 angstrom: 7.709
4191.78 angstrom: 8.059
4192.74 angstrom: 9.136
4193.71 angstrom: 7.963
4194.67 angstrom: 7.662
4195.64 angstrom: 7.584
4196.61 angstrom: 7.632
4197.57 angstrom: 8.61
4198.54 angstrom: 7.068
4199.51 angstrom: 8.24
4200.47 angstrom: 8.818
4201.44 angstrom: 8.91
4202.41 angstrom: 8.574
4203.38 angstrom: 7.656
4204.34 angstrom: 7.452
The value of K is 2.0 angstrom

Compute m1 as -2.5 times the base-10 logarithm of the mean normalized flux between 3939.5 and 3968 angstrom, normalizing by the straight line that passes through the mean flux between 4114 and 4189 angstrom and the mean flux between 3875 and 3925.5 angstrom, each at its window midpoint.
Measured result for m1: 0.13 mag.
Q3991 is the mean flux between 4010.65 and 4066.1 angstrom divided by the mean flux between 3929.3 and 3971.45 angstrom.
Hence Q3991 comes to 1.66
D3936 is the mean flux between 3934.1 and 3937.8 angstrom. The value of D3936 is 3.25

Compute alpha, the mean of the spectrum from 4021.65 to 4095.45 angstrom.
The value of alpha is 8.14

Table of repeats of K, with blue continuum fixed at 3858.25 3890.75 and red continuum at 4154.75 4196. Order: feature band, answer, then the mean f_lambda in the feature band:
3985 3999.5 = -2.1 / 7.84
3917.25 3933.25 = 3.0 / 5.19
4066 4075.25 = -1.5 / 8.56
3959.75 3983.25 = 5.4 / 5.17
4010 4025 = -4.2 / 8.98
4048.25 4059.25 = -1.7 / 8.38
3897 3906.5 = -0.5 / 6.52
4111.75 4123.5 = -1.1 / 8.4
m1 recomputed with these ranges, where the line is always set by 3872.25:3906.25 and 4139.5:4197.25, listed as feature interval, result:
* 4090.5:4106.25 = 0.039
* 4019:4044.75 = -0.246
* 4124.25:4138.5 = -0.027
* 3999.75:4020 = -0.230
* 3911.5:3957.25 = 0.083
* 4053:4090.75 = -0.102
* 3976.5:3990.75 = -0.061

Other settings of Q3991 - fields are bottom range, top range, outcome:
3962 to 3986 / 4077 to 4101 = 1.48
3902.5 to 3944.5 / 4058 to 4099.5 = 1.41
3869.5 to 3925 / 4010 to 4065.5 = 1.35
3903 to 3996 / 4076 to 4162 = 1.36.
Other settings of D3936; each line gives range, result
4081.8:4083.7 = 8.67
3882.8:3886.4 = 5.29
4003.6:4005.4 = 8.57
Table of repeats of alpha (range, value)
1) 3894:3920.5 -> 6.81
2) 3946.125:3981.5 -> 5.64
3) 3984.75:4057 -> 8.3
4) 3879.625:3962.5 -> 5.87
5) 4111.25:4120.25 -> 8.41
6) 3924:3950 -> 4.83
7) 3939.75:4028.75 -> 7.03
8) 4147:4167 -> 8.34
